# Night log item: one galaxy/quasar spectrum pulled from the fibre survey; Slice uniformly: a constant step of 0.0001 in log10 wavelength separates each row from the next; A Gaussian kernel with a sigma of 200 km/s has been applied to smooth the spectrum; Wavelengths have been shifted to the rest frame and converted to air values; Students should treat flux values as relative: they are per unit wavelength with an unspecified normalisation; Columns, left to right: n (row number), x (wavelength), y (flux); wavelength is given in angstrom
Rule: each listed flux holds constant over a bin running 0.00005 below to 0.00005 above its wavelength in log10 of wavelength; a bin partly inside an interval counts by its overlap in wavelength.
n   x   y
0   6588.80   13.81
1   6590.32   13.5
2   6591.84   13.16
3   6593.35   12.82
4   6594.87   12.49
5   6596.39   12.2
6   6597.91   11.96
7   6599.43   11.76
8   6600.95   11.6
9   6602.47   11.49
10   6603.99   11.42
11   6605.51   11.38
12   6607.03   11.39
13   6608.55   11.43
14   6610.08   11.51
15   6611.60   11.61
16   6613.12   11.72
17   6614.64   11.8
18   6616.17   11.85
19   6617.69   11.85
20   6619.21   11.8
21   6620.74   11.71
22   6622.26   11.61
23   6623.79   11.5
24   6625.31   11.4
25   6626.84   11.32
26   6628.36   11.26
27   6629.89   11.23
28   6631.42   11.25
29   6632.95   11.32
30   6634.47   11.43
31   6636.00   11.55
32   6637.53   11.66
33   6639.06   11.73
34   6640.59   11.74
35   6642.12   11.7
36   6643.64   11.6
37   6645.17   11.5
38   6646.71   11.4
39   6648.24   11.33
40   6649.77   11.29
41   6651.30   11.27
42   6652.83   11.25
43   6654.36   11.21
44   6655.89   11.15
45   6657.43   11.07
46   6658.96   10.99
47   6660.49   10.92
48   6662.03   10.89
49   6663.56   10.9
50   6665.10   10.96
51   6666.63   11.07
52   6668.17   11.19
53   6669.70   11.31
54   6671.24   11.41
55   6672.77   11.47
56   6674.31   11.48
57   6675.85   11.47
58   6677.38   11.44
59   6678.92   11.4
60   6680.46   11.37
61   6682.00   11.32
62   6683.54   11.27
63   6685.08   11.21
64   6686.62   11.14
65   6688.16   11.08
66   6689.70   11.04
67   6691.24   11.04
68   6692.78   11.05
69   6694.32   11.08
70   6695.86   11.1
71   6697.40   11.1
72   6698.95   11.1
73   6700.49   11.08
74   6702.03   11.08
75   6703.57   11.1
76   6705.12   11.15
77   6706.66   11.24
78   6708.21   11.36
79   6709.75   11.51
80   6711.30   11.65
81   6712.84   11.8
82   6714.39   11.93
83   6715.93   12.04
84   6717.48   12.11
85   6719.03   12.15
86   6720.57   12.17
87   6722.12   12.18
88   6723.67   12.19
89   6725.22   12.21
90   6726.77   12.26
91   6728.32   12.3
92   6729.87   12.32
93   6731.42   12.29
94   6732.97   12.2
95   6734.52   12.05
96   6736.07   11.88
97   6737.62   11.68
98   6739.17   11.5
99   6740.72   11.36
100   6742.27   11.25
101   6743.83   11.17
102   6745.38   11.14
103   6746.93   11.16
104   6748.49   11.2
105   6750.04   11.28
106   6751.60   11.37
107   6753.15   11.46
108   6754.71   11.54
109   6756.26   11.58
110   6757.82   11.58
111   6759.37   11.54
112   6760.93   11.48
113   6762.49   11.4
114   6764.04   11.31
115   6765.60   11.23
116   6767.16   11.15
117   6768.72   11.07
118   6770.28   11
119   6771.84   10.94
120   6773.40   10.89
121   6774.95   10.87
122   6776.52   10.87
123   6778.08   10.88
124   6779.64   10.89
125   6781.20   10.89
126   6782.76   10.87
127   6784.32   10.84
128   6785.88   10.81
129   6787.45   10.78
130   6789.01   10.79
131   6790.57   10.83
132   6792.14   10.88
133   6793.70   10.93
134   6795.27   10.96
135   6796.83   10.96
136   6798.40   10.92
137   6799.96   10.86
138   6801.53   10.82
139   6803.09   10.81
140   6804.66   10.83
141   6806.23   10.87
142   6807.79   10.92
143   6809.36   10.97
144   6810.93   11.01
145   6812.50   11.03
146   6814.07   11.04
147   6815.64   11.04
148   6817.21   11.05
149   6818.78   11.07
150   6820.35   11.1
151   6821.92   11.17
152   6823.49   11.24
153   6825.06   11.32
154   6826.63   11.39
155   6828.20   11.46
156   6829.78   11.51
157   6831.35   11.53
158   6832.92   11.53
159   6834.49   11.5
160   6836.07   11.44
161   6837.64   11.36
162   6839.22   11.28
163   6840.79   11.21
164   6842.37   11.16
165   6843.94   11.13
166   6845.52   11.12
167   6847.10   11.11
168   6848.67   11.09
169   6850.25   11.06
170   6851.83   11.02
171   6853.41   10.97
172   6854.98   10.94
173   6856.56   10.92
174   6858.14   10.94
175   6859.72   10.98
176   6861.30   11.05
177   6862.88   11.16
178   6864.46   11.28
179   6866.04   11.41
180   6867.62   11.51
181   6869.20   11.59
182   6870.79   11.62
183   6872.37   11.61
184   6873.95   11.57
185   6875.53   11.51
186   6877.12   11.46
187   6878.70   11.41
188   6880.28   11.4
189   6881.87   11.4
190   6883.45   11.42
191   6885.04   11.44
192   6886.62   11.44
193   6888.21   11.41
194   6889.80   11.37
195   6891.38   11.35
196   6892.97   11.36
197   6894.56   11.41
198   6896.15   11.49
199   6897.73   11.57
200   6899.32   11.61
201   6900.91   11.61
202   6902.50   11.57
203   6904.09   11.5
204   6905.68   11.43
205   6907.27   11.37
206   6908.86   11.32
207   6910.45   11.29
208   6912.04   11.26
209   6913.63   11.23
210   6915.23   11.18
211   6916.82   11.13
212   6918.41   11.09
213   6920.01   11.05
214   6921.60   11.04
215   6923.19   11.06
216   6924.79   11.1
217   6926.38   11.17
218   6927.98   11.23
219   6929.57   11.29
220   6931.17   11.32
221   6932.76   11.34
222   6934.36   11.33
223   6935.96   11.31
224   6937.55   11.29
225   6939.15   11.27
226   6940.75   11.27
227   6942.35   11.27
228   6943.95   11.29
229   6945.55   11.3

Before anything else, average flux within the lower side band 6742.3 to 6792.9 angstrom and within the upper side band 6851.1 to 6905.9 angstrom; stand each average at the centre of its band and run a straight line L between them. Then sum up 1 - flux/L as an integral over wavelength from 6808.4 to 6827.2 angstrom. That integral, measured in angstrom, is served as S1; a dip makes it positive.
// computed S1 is 0.2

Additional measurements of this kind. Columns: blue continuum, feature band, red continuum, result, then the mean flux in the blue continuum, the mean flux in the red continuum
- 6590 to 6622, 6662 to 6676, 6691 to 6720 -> 0.5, 11.9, 11.4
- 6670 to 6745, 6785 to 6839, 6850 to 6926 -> 1.6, 11.6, 11.3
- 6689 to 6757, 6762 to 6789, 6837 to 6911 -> 1.2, 11.6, 11.3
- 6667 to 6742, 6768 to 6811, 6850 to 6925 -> 2.1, 11.6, 11.3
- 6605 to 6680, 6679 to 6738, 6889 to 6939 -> -1.1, 11.4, 11.3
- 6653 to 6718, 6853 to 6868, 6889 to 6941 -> 0.3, 11.3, 11.3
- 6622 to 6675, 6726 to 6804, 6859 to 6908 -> 0.8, 11.3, 11.4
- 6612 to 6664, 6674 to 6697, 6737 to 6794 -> 0.2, 11.4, 11.1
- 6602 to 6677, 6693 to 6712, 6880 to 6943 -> 0.3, 11.4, 11.3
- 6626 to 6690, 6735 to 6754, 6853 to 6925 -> -0.1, 11.3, 11.3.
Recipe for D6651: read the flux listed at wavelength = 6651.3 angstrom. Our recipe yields 11.27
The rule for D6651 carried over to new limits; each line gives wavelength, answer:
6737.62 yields 11.68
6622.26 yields 11.61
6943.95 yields 11.29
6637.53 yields 11.66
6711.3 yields 11.65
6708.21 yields 11.36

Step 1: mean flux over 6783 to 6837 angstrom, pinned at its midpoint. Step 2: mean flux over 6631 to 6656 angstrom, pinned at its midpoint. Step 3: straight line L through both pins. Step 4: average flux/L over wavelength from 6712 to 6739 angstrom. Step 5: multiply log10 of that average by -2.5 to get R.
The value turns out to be -0.08 mag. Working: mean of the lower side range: 11.4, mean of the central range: 12.1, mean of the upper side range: 11.1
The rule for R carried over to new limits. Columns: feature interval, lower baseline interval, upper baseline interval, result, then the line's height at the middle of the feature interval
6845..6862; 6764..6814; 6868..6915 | 0.023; 11.3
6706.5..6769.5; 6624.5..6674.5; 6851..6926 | -0.034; 11.3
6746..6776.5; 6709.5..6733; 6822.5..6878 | 0.055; 11.8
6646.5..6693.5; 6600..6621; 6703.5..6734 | 0.055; 11.8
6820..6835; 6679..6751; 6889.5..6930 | 0.002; 11.4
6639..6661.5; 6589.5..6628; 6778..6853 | 0.035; 11.7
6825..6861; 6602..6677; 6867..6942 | 0.015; 11.4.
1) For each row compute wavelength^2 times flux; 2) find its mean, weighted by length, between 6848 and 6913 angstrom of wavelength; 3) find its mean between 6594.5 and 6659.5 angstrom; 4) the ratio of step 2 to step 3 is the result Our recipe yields 1.1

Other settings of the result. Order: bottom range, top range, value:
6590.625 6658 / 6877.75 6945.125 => 1.06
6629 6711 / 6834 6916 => 1.07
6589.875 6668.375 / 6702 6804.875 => 1.02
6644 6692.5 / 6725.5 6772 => 1.05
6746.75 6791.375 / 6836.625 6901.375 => 1.05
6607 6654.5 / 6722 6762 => 1.05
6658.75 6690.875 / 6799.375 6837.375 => 1.04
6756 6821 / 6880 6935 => 1.07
